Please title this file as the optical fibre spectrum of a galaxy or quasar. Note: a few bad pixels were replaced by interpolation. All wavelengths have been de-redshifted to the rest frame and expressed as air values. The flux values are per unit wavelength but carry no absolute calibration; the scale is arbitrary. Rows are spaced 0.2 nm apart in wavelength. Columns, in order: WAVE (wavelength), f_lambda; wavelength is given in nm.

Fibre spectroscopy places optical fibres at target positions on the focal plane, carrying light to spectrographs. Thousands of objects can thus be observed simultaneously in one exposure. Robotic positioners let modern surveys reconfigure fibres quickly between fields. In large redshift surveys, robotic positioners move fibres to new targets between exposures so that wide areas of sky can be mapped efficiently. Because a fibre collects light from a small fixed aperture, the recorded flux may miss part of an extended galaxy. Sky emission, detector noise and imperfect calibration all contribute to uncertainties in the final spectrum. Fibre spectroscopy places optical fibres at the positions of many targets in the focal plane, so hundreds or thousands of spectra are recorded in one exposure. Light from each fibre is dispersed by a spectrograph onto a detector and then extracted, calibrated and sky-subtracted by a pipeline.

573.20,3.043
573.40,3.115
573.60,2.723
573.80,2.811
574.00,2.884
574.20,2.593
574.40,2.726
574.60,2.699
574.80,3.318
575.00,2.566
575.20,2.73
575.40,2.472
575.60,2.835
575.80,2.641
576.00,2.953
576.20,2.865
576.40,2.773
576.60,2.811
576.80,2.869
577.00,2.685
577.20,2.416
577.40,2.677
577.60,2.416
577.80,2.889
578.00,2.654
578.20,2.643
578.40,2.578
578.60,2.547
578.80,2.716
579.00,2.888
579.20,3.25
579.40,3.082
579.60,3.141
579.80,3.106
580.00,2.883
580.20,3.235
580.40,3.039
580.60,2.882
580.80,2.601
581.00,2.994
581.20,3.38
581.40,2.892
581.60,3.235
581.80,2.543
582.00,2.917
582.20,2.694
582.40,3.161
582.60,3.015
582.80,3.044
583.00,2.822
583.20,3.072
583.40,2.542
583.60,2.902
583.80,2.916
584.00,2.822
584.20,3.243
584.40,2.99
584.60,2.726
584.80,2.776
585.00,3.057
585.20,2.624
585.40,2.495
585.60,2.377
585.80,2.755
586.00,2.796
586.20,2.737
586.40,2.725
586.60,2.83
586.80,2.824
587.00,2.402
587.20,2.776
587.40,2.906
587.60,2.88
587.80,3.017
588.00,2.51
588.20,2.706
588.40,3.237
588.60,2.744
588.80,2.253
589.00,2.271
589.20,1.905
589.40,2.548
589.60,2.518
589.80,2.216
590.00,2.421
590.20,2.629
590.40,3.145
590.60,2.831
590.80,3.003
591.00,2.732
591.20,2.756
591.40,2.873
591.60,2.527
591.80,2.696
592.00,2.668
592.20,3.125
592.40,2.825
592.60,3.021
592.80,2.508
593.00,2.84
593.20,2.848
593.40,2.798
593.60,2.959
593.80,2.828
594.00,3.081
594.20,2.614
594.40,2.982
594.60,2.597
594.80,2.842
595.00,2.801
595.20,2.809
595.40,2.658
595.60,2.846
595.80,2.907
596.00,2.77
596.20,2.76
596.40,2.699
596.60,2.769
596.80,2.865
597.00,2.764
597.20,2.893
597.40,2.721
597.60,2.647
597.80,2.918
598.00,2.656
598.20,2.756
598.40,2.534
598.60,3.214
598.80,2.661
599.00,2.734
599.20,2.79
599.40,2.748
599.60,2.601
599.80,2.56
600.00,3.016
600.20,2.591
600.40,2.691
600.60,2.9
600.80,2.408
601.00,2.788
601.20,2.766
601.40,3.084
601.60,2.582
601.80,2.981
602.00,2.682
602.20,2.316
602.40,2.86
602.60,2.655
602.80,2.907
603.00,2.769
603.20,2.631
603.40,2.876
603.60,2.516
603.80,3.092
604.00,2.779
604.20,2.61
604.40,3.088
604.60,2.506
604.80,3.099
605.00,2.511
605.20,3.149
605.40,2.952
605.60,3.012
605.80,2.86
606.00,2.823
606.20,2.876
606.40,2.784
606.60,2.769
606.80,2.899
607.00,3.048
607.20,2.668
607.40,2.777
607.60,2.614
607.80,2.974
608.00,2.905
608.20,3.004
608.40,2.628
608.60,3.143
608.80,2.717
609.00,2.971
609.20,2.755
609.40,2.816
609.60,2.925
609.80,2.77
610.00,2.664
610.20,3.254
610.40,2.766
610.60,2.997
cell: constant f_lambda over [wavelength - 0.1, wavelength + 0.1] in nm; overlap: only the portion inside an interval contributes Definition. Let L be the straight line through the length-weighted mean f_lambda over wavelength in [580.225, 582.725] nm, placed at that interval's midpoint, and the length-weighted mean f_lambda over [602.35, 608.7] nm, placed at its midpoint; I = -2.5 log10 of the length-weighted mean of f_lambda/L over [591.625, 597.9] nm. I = 0.03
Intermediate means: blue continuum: 2.96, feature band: 2.8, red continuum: 2.84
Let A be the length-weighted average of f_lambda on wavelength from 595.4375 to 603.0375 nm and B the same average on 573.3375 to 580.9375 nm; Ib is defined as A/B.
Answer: 1.0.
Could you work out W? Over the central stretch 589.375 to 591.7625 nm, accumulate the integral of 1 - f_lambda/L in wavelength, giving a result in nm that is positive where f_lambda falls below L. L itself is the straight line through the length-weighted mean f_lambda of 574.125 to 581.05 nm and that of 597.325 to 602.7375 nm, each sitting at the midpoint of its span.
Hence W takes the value 0.07 nm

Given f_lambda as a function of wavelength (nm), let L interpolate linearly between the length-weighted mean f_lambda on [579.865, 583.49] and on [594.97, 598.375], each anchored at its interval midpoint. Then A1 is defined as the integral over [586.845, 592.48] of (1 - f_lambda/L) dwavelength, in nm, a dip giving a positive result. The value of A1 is 0.33 nm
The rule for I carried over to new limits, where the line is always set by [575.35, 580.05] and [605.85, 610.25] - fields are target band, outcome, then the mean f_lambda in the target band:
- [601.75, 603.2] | 0.04 mag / 2.72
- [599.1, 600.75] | 0.04 mag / 2.73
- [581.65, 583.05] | -0.04 mag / 2.9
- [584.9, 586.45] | 0.04 mag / 2.69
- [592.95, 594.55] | -0.02 mag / 2.86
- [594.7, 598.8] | 0.01 mag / 2.79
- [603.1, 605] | 0.02 mag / 2.78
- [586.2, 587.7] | 0.02 mag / 2.76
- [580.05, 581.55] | -0.08 mag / 3.01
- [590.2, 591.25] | -0.02 mag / 2.87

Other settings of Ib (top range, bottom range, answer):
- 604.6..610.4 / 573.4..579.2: 1.04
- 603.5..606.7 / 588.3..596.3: 1.04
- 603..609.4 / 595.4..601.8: 1.03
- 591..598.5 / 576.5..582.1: 0.98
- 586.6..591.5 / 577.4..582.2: 0.93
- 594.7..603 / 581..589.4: 0.99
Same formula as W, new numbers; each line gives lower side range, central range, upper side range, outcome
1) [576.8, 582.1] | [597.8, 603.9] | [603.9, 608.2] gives 0.22 nm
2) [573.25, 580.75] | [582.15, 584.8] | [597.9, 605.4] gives -0.11 nm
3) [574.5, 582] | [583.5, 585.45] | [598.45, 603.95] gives -0.03 nm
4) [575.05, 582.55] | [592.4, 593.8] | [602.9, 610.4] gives 0.01 nm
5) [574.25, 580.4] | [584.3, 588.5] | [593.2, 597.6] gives 0.05 nm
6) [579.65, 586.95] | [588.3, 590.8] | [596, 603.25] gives 0.22 nm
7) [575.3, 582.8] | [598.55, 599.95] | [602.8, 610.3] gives 0.05 nm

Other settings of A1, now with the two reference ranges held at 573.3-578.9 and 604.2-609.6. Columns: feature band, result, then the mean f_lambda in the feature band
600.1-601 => 0.053 nm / 2.66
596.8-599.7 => 0.061 nm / 2.76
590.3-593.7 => -0.042 nm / 2.83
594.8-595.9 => 0.001 nm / 2.81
